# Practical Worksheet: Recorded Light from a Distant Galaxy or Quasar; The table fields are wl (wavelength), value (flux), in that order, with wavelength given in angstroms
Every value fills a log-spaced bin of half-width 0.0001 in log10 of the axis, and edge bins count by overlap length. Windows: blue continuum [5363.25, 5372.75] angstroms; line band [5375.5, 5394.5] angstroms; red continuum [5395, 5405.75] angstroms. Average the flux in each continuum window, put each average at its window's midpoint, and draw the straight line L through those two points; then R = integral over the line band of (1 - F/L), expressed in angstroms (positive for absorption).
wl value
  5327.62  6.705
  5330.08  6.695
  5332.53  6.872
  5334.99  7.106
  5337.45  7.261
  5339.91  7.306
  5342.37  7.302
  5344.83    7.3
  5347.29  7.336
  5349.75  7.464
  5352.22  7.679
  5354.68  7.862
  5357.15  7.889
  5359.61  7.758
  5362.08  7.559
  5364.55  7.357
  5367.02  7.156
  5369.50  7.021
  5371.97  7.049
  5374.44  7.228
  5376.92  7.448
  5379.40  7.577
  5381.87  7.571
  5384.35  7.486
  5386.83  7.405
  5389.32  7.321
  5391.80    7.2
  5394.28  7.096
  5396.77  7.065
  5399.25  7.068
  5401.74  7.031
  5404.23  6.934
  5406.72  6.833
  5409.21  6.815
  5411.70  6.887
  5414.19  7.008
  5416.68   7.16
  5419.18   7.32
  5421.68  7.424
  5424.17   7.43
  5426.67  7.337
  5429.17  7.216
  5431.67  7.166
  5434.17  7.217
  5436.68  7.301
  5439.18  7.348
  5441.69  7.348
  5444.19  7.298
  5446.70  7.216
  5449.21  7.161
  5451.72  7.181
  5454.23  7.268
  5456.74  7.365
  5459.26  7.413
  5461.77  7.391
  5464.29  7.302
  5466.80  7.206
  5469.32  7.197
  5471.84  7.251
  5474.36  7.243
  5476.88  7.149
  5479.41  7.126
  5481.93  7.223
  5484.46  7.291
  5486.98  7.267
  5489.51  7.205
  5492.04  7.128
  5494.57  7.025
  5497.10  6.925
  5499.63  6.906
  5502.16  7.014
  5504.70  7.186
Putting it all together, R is -0.86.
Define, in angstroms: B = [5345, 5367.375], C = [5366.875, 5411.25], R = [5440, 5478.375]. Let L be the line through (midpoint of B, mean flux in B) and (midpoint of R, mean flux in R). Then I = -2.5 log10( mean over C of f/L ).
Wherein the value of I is 0.044 mag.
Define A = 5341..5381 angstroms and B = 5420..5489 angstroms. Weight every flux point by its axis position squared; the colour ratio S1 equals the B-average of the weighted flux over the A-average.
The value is 1.01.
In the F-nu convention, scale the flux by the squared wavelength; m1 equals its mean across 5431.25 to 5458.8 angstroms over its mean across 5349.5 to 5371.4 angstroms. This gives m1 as 1.00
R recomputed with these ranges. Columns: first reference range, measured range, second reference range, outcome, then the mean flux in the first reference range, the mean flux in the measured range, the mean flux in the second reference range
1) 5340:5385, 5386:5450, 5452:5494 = 1.5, 7.44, 7.18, 7.25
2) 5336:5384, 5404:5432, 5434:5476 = 0.8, 7.43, 7.13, 7.28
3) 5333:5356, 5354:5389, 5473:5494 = -0.5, 7.38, 7.44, 7.2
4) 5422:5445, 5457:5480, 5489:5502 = -0.4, 7.3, 7.26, 7.03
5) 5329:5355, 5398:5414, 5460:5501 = 0.7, 7.27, 6.94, 7.18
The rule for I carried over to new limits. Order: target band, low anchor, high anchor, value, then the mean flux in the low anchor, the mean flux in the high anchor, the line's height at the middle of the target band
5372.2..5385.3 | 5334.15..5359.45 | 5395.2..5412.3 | -0.038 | 7.47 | 6.95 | 7.18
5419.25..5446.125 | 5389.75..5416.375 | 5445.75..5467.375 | -0.022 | 7.01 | 7.28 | 7.16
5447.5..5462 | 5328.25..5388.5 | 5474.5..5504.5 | -0.016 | 7.35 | 7.12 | 7.18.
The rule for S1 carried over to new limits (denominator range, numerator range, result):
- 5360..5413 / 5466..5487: 1.04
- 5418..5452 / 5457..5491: 1.01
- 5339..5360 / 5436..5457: 1.00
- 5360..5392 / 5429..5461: 1.01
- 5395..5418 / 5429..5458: 1.05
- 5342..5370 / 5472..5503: 1.00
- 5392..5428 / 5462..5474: 1.04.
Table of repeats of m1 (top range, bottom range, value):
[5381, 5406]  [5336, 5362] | 0.97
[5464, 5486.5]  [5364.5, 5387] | 1.02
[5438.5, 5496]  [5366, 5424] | 1.04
